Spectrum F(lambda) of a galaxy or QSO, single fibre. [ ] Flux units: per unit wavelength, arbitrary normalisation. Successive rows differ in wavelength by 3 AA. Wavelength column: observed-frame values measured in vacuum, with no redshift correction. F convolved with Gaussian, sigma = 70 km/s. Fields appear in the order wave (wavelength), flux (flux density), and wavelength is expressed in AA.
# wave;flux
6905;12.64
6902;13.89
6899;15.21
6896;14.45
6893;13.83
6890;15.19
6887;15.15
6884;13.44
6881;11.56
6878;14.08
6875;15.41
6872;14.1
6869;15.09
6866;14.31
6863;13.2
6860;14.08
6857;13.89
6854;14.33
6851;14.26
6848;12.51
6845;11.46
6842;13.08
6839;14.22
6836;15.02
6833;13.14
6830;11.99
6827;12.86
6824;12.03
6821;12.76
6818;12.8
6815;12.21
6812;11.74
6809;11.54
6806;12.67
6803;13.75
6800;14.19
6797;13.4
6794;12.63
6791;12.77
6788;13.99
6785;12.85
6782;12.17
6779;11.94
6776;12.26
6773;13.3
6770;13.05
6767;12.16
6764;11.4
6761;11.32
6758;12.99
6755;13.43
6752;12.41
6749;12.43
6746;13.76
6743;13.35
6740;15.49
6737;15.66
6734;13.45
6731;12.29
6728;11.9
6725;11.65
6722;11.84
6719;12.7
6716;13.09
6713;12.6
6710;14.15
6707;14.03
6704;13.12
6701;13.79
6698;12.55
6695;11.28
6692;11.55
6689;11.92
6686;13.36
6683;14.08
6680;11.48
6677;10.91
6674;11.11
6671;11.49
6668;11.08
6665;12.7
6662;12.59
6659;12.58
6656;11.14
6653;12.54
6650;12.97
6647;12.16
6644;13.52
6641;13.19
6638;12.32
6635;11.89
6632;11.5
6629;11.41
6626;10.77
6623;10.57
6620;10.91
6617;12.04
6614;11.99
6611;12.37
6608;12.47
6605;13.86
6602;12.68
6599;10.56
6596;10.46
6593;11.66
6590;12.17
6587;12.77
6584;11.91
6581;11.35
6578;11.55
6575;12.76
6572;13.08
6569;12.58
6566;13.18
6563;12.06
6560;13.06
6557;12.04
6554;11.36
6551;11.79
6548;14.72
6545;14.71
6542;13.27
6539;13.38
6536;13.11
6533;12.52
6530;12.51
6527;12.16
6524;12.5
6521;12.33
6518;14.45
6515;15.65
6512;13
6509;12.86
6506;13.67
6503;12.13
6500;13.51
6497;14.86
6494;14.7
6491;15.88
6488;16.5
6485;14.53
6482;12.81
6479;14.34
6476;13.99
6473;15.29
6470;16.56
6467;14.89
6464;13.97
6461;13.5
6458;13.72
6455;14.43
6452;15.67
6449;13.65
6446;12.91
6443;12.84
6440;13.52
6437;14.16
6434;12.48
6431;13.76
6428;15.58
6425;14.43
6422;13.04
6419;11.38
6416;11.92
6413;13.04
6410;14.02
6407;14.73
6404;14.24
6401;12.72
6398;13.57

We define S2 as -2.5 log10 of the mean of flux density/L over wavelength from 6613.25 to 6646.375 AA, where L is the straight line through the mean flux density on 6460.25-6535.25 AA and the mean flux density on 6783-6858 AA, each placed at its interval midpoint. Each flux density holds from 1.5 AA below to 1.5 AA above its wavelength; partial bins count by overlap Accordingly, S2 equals 0.15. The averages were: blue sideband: 14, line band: 11.8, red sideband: 13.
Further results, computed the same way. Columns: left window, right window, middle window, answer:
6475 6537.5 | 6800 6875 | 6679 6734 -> 0.07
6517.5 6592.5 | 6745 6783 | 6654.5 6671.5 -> 0.05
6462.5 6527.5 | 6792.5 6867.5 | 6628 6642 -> 0.14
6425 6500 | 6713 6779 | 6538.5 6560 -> 0.07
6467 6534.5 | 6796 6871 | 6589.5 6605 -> 0.18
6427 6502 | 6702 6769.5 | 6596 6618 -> 0.12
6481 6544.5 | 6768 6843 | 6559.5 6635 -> 0.13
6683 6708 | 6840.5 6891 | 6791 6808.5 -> 0.02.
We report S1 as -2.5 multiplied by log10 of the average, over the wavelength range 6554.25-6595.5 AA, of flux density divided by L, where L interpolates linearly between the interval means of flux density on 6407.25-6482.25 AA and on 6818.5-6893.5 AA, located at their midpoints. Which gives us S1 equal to 0.13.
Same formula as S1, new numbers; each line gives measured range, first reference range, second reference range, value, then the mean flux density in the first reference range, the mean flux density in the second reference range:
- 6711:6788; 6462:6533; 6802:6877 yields 0.06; 14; 13.3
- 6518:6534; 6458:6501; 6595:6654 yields 0.10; 14.6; 12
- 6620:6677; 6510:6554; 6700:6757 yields 0.11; 13.2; 13.2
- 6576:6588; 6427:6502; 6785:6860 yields 0.17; 14.3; 13.1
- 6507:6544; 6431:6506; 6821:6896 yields 0.07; 14.2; 13.7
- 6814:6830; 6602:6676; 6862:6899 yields 0.10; 12.1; 14.2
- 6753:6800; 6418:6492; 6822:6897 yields 0.09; 14.2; 13.7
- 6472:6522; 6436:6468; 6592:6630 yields -0.07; 13.9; 11.7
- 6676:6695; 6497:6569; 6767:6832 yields 0.06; 13.1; 12.7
